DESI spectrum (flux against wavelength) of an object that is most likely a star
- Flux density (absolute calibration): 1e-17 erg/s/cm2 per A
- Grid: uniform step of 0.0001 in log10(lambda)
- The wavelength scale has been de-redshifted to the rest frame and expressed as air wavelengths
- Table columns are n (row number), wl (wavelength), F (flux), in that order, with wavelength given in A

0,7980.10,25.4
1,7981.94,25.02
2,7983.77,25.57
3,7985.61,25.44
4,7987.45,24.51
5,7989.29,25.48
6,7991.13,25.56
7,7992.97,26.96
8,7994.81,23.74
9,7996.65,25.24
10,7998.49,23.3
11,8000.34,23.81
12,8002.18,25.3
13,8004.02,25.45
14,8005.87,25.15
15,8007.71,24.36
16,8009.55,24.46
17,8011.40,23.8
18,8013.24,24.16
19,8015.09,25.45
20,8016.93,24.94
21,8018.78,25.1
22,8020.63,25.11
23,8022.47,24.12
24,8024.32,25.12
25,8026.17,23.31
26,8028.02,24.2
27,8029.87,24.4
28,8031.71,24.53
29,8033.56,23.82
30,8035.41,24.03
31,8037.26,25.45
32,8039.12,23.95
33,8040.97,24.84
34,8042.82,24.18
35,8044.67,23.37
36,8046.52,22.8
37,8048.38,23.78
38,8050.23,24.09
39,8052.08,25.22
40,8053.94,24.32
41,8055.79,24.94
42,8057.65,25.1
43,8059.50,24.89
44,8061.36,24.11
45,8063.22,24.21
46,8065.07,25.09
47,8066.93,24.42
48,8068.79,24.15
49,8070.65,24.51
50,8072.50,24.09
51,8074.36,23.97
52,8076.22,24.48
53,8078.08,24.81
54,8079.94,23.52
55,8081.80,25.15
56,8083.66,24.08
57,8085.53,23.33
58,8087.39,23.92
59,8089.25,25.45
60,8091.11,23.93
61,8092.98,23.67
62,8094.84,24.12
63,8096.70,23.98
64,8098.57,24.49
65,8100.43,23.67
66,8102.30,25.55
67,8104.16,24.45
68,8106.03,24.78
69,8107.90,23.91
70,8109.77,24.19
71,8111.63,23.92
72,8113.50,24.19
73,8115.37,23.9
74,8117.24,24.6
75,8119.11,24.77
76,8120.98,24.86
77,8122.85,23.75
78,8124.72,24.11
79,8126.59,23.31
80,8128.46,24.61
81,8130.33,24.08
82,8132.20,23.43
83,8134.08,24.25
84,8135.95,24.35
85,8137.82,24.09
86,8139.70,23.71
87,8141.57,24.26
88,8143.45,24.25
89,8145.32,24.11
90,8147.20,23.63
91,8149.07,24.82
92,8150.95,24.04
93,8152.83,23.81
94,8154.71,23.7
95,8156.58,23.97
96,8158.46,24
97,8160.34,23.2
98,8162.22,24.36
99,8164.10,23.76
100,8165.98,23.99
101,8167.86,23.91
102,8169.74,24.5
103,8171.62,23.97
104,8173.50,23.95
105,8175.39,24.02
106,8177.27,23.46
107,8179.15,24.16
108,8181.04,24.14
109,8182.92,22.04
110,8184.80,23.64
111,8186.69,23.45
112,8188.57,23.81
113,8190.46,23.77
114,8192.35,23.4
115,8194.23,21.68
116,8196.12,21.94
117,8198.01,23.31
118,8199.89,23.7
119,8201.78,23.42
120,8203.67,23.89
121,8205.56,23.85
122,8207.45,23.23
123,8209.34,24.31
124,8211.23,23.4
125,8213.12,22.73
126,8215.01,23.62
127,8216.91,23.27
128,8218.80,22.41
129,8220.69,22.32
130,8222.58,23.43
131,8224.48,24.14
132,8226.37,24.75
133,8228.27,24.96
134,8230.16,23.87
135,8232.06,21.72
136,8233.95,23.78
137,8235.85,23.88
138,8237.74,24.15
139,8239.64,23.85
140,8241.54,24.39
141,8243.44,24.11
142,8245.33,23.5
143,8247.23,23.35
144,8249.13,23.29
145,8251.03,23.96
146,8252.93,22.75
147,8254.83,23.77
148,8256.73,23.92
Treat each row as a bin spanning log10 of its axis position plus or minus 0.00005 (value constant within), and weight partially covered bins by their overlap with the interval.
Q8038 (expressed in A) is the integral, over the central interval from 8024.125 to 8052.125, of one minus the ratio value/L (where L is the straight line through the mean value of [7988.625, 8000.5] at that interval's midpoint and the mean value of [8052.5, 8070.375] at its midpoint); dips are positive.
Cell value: 0.6 A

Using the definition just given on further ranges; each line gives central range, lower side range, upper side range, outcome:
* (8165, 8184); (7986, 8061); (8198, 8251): 0.0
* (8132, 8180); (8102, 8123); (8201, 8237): 0.1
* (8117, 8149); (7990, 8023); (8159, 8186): -0.1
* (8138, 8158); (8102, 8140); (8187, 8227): -0.1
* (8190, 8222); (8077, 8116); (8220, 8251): 0.9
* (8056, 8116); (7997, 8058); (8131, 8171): -0.2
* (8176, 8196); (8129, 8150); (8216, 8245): 0.5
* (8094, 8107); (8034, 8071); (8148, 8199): -0.2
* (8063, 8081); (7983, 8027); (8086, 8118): 0.1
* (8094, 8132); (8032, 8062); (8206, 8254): -0.3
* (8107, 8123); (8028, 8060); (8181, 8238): -0.2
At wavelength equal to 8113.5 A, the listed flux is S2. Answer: 24.19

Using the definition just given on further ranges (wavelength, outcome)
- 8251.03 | 23.96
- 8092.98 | 23.67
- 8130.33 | 24.08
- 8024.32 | 25.12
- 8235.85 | 23.88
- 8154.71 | 23.7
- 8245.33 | 23.5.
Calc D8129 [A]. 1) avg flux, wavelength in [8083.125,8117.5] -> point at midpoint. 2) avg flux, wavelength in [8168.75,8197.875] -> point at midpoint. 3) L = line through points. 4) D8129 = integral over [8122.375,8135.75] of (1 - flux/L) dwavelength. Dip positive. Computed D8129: 0.0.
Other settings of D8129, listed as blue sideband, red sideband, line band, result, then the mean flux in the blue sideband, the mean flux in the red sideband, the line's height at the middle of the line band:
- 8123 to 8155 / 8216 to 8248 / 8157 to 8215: 0.7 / 24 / 23.6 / 23.8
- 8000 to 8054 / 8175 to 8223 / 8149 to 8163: -0.2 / 24.4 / 23.3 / 23.6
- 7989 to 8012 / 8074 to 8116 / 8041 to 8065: 0.2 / 24.8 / 24.2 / 24.5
